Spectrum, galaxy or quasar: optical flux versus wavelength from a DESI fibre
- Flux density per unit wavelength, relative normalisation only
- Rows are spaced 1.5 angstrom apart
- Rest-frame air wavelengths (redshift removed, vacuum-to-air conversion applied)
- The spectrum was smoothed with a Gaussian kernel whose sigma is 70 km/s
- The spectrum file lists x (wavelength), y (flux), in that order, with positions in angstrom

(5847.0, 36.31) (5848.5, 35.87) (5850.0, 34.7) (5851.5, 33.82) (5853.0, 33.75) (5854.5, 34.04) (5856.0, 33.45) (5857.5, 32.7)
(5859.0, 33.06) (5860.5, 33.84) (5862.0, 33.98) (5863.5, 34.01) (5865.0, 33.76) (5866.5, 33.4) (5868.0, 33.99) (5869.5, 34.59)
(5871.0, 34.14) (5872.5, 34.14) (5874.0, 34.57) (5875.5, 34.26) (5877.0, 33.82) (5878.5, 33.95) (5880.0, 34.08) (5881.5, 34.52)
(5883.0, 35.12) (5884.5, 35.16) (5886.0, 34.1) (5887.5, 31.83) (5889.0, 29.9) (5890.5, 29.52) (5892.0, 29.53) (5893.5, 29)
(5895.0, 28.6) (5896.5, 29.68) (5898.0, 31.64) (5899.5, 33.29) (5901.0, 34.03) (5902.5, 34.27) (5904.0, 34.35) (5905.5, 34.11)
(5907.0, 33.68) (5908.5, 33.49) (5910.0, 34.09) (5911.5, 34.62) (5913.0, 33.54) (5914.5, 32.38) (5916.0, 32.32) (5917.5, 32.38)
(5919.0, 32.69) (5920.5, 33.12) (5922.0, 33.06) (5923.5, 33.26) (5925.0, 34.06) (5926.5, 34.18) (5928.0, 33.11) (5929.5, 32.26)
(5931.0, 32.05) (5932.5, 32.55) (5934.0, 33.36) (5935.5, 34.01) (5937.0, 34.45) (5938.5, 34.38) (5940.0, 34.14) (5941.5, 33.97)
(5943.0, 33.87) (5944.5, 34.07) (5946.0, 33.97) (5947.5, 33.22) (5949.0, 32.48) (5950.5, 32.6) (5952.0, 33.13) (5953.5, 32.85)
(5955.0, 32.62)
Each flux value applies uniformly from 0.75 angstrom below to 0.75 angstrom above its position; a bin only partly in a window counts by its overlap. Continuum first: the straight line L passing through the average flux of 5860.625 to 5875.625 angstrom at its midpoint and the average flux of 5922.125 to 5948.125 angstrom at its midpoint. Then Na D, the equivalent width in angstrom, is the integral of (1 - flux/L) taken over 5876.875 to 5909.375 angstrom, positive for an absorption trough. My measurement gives 1.2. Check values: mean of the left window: 34.1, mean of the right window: 33.6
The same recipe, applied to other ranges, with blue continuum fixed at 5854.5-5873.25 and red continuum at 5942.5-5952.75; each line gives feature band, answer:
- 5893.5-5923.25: 0.6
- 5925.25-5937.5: 0.1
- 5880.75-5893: 0.5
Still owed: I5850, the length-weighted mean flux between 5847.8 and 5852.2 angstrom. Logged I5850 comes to 34.8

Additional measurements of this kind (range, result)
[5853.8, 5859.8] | 33.3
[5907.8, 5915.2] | 33.6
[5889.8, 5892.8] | 29.5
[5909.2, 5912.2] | 34.3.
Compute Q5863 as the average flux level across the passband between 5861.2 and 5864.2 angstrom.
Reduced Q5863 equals 34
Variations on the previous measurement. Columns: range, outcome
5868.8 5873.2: 34.3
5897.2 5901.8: 33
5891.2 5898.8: 29.7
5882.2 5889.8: 33.2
